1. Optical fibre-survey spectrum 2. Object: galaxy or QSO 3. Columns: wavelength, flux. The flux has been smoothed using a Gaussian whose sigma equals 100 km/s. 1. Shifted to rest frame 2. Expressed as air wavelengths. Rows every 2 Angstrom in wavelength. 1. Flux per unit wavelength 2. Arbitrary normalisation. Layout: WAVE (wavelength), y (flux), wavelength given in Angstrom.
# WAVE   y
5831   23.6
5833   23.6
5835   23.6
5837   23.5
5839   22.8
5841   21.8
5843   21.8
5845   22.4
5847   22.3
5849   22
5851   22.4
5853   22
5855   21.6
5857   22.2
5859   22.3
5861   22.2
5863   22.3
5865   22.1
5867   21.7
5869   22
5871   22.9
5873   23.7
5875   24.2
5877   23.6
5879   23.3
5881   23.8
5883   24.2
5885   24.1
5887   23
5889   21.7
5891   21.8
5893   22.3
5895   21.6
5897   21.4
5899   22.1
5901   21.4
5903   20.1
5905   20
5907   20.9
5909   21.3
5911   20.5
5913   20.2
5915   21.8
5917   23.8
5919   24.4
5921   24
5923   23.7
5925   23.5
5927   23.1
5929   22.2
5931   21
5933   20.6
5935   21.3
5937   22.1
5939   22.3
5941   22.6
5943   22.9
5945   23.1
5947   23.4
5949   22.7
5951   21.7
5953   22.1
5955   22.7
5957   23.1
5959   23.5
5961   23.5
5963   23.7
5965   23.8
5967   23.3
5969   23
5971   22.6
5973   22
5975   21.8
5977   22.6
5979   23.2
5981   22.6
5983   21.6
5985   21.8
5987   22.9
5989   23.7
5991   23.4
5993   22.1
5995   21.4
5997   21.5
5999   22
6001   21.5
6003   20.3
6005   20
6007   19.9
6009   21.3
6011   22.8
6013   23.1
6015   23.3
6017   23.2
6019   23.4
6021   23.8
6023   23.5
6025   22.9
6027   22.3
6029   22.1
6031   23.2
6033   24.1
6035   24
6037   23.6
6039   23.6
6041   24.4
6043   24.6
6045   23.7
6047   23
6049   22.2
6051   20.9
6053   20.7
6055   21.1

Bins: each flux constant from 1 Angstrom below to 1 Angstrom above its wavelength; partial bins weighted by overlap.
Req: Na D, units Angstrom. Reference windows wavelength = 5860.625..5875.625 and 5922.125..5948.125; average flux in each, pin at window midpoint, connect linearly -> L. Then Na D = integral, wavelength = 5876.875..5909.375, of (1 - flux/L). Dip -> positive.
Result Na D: 0.6 Angstrom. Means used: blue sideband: 22.6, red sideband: 22.4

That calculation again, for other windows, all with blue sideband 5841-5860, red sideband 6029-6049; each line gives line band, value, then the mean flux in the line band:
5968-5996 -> 0.8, 22.5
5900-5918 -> 1.2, 21.1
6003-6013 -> 1.0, 21.1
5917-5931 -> -0.4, 23.3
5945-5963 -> 0.0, 22.9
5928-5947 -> 0.6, 22.1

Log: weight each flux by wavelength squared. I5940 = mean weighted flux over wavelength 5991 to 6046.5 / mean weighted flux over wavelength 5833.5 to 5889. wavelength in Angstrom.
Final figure 1.05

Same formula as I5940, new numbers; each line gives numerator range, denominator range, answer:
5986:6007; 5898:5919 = 1.05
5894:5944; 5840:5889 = 0.99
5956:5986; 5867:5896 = 1.02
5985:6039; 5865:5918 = 1.06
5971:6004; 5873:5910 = 1.03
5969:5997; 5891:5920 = 1.07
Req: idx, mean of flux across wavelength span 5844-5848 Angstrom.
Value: 22.4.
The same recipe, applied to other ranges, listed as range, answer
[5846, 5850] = 22.1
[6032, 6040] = 23.8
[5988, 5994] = 23.1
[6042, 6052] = 22.9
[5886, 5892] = 22.2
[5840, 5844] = 21.8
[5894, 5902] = 21.6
